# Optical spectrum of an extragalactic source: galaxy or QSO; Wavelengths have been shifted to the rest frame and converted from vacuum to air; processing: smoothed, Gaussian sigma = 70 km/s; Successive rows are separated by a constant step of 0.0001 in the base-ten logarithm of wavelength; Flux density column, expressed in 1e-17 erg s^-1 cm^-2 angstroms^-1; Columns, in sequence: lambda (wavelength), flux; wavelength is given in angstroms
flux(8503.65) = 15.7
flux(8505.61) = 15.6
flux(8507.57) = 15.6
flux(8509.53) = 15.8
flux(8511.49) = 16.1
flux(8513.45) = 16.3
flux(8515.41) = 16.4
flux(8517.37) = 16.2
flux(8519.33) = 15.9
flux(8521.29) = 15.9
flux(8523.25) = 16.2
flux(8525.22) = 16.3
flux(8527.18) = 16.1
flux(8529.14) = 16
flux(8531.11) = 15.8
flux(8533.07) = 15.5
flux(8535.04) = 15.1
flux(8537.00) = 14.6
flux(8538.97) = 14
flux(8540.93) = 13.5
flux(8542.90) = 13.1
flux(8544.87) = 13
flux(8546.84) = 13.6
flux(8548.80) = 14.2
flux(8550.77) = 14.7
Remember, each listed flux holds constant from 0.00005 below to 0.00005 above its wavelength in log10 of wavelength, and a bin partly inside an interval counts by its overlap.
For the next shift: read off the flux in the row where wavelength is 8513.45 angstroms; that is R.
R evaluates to 16.3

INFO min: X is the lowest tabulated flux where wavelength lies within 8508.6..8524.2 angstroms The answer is 15.8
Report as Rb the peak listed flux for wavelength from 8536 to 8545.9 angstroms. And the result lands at 14.6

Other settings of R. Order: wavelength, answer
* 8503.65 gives 15.7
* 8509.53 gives 15.8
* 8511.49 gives 16.1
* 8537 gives 14.6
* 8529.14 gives 16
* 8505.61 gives 15.6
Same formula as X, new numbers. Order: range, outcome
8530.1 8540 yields 14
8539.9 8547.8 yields 13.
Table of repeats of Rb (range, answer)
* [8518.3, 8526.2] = 16.3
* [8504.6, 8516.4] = 16.4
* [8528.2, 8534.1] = 16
